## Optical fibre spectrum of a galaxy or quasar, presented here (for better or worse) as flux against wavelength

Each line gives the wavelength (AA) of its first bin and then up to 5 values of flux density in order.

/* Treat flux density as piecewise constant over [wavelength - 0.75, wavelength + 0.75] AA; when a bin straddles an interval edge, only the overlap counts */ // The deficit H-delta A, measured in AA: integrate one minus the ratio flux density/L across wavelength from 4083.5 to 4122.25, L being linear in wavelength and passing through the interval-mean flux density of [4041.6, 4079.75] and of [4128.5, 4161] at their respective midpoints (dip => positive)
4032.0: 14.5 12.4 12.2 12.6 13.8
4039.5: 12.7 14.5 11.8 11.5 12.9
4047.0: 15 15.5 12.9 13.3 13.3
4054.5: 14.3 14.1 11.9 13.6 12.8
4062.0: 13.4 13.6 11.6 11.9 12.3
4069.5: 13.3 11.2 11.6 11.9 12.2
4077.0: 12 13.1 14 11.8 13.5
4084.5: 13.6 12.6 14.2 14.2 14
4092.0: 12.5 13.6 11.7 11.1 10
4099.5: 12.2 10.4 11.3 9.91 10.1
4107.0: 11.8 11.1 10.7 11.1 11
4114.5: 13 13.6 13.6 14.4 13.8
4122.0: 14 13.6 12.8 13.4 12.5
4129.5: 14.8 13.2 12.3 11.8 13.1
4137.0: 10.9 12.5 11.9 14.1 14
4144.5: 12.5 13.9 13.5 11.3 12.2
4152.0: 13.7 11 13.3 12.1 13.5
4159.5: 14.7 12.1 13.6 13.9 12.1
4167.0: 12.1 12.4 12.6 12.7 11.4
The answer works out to 1.75 AA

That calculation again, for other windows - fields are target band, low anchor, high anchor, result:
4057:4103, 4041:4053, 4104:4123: 1.1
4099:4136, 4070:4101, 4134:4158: 0.6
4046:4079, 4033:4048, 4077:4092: 0.5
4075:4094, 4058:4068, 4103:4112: -2.2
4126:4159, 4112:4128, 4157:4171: 0.8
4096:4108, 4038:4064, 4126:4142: 2.0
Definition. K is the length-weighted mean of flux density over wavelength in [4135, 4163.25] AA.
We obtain 12.8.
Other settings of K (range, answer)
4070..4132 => 12.5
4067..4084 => 12.5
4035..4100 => 12.9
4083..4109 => 12.1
